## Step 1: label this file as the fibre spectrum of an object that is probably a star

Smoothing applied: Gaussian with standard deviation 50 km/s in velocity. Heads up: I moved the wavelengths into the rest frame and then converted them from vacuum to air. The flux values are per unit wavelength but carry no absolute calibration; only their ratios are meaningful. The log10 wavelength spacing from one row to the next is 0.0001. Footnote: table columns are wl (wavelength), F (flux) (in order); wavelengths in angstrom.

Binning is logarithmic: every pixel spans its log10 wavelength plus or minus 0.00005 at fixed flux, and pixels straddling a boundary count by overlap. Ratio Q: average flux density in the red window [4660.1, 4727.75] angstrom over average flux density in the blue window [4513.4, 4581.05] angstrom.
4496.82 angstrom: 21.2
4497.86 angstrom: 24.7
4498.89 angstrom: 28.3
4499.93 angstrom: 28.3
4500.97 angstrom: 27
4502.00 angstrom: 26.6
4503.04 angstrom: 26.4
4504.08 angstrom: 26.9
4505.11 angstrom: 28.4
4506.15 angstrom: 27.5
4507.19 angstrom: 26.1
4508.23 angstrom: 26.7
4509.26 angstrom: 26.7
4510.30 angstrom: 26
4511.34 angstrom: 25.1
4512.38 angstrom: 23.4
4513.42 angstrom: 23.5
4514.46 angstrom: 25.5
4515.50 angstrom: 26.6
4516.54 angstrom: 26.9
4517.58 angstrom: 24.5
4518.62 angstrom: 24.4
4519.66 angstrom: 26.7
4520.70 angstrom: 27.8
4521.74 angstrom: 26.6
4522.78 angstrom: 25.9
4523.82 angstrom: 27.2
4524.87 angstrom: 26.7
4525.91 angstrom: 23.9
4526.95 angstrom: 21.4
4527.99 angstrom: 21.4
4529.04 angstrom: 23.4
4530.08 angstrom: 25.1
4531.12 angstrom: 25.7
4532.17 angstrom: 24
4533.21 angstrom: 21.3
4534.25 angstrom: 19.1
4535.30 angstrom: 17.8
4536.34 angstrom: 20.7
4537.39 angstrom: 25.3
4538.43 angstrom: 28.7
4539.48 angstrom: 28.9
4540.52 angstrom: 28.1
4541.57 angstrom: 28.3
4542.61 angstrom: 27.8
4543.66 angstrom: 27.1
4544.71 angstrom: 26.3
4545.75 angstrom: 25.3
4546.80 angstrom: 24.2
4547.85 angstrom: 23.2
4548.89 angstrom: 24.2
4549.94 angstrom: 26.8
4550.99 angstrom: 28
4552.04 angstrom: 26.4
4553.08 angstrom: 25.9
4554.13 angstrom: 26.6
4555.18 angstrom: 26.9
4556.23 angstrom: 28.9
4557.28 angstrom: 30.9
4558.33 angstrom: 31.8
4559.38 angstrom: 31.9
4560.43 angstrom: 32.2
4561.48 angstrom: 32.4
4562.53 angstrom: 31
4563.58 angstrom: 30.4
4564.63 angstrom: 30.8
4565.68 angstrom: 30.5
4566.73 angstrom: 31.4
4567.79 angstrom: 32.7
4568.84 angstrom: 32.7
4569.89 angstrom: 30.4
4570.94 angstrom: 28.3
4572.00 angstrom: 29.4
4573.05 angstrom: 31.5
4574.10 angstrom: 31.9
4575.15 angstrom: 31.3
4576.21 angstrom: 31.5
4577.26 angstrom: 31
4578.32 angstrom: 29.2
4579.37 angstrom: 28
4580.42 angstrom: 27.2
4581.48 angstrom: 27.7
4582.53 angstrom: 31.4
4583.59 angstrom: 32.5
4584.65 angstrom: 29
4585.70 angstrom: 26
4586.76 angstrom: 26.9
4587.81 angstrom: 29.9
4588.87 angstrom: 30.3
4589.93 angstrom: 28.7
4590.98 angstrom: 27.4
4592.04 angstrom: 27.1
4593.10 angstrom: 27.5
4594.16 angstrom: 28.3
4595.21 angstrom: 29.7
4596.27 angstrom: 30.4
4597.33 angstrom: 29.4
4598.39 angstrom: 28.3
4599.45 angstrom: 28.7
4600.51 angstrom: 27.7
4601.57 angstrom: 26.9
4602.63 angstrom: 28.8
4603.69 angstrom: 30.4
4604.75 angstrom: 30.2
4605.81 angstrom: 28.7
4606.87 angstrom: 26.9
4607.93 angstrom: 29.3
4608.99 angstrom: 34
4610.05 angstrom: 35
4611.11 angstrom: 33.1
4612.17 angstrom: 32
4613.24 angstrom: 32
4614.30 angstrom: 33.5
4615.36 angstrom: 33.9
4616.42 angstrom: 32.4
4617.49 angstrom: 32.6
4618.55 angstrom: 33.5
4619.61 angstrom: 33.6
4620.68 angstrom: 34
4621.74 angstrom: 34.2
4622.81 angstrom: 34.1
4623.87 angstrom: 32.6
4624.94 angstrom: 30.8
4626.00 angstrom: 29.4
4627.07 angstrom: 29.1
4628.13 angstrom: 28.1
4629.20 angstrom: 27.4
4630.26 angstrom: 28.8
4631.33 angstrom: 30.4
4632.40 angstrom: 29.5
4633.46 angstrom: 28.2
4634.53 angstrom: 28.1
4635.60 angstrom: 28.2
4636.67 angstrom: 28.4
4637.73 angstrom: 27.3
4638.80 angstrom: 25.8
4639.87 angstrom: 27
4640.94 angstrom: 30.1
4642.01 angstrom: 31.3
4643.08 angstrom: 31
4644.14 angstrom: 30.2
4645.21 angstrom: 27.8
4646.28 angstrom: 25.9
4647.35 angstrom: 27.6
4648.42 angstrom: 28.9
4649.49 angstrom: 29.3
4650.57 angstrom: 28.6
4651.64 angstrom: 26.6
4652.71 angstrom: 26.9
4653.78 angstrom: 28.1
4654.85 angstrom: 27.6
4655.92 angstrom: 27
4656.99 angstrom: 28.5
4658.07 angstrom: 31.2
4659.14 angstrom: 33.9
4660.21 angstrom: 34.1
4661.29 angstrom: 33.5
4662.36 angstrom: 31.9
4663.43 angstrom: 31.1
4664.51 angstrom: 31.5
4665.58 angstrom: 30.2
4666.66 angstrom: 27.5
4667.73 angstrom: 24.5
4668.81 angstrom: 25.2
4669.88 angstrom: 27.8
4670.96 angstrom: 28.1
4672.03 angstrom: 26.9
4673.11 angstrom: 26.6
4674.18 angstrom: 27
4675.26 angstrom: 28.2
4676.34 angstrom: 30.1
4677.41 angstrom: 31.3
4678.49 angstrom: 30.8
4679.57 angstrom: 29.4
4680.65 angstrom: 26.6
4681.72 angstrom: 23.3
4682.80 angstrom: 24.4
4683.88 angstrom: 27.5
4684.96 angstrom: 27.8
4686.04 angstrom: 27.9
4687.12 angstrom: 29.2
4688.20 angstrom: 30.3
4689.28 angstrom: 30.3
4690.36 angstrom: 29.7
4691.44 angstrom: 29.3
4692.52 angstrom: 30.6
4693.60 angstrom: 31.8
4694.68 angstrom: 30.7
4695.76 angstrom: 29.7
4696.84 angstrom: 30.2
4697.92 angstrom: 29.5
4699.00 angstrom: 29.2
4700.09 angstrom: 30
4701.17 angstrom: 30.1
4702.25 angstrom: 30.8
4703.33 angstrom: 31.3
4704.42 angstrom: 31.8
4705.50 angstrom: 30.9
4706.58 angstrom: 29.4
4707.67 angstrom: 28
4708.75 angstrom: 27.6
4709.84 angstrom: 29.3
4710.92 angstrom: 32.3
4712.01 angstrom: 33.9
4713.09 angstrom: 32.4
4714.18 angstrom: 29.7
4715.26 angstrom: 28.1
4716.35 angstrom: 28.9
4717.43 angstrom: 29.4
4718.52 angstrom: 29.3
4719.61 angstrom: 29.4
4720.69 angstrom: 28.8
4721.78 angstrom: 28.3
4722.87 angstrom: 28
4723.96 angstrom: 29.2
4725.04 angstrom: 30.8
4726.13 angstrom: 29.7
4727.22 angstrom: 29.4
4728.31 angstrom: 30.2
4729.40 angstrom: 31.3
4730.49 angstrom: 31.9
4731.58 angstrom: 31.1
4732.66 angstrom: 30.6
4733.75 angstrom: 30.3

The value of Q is 1.08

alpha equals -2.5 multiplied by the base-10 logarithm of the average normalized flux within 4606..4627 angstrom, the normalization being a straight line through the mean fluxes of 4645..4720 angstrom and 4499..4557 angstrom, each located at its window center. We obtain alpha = -0.17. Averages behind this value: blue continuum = 25.6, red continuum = 29.2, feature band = 32.3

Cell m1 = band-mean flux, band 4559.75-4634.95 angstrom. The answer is 30.3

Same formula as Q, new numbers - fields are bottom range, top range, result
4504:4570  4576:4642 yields 1.12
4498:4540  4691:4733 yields 1.19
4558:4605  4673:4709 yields 0.98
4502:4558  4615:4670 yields 1.16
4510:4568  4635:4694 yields 1.09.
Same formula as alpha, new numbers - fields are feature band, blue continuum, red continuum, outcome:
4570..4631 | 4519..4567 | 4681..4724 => -0.097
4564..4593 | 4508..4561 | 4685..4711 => -0.109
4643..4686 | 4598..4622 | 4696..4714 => 0.080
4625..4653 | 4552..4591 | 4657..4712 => 0.041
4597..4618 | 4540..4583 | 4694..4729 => -0.050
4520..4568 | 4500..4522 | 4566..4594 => 0.046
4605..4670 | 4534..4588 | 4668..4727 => -0.043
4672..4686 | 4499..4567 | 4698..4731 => 0.060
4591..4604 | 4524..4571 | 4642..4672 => -0.022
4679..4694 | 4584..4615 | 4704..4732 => 0.054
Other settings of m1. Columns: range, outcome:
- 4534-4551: 25.3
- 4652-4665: 30.4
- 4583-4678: 29.6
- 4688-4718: 30.2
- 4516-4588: 27.5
